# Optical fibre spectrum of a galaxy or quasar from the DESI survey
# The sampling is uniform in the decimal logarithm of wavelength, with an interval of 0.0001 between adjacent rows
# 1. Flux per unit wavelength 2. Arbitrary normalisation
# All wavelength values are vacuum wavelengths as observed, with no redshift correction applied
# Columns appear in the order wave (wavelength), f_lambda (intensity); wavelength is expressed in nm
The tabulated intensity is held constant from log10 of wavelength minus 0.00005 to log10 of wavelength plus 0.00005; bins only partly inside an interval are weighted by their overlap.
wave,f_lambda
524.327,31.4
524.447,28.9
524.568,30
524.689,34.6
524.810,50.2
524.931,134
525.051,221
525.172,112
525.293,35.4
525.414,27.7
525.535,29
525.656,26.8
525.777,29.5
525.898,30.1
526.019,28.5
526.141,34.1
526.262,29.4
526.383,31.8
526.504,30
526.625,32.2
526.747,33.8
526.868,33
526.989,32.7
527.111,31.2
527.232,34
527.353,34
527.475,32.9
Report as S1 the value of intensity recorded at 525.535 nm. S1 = 29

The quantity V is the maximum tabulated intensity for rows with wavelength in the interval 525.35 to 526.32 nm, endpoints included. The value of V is 34.1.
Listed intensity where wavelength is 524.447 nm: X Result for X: 28.9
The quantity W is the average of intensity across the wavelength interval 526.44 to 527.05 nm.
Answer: 32.3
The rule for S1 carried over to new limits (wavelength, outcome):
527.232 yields 34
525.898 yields 30.1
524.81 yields 50.2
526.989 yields 32.7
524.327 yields 31.4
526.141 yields 34.1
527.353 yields 34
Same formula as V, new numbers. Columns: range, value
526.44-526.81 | 33.8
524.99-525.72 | 221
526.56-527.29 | 34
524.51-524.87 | 50.2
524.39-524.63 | 30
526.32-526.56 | 31.8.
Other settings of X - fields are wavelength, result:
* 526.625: 32.2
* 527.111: 31.2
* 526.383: 31.8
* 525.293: 35.4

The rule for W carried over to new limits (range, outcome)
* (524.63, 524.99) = 72.8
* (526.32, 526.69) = 31.3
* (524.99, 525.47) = 99.9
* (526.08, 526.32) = 31.7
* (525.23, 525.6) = 31.2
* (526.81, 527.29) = 32.7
